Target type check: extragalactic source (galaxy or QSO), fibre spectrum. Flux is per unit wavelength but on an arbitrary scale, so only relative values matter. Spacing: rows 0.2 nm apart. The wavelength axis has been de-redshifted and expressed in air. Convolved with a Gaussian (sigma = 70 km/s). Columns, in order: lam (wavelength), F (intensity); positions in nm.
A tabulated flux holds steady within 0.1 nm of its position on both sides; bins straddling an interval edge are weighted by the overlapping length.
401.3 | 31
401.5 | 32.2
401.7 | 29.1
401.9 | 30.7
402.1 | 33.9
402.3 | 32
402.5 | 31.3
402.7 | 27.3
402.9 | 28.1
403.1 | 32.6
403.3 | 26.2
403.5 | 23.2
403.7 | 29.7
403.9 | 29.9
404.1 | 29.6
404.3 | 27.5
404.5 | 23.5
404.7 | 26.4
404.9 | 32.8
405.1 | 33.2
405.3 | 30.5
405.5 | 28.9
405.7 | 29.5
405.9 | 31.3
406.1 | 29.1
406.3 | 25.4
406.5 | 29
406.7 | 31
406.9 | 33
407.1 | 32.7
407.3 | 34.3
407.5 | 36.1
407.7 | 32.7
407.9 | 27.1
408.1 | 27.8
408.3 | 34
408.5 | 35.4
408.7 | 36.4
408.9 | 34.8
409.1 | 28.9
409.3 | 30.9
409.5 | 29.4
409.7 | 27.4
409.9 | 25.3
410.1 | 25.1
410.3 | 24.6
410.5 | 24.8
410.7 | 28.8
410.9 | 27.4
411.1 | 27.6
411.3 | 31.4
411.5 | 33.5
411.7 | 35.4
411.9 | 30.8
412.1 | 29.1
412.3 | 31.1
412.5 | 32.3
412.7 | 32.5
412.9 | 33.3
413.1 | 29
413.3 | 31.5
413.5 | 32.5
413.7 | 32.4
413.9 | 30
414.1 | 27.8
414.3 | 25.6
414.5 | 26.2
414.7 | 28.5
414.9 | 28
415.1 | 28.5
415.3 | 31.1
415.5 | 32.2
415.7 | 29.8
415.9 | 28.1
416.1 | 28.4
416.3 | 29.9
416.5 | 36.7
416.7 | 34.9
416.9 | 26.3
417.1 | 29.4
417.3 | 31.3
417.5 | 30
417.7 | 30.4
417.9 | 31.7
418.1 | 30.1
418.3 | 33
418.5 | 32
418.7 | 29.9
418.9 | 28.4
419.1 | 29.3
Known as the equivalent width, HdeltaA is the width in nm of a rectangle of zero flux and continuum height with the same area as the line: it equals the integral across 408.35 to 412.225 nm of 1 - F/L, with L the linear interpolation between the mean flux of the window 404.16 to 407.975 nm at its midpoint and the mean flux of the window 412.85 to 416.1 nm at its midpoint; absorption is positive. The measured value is 0.00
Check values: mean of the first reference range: 30.2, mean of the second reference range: 29.6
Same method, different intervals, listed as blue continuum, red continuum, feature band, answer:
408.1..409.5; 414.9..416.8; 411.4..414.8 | 0.10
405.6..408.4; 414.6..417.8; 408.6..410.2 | 0.05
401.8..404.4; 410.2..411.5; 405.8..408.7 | -0.30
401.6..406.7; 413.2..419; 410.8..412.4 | -0.05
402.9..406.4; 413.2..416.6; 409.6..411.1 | 0.16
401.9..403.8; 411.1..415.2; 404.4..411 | -0.01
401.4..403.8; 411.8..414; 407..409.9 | -0.11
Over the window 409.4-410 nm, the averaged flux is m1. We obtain 27.4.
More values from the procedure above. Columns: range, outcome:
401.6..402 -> 29.9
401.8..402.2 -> 32.3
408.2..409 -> 35.1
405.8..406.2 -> 30.2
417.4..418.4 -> 31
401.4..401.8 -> 30.7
